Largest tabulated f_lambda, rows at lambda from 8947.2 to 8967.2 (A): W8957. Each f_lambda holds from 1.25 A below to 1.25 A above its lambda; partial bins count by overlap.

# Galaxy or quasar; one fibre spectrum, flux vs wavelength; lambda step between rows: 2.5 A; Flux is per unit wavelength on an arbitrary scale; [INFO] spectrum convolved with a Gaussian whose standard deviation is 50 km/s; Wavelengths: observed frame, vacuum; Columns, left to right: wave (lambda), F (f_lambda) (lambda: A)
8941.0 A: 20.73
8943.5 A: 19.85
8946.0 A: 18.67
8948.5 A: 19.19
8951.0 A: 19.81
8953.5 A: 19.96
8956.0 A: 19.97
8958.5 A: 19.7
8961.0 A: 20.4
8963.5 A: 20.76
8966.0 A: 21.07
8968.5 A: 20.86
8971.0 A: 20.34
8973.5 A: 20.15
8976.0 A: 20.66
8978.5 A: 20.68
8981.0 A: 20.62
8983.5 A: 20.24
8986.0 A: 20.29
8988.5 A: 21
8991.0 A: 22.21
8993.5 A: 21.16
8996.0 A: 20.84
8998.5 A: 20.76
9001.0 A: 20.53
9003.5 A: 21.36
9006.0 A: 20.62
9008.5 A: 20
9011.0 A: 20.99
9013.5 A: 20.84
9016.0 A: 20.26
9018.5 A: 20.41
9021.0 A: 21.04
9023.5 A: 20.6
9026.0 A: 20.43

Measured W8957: 21.07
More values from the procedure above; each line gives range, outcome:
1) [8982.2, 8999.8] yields 22.21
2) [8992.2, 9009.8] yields 21.36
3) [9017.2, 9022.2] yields 21.04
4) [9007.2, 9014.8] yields 20.99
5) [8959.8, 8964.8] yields 20.76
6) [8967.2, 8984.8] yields 20.86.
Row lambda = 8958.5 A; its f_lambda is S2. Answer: 19.7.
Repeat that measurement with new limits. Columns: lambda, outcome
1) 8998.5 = 20.76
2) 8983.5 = 20.24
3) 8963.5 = 20.76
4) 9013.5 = 20.84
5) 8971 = 20.34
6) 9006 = 20.62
